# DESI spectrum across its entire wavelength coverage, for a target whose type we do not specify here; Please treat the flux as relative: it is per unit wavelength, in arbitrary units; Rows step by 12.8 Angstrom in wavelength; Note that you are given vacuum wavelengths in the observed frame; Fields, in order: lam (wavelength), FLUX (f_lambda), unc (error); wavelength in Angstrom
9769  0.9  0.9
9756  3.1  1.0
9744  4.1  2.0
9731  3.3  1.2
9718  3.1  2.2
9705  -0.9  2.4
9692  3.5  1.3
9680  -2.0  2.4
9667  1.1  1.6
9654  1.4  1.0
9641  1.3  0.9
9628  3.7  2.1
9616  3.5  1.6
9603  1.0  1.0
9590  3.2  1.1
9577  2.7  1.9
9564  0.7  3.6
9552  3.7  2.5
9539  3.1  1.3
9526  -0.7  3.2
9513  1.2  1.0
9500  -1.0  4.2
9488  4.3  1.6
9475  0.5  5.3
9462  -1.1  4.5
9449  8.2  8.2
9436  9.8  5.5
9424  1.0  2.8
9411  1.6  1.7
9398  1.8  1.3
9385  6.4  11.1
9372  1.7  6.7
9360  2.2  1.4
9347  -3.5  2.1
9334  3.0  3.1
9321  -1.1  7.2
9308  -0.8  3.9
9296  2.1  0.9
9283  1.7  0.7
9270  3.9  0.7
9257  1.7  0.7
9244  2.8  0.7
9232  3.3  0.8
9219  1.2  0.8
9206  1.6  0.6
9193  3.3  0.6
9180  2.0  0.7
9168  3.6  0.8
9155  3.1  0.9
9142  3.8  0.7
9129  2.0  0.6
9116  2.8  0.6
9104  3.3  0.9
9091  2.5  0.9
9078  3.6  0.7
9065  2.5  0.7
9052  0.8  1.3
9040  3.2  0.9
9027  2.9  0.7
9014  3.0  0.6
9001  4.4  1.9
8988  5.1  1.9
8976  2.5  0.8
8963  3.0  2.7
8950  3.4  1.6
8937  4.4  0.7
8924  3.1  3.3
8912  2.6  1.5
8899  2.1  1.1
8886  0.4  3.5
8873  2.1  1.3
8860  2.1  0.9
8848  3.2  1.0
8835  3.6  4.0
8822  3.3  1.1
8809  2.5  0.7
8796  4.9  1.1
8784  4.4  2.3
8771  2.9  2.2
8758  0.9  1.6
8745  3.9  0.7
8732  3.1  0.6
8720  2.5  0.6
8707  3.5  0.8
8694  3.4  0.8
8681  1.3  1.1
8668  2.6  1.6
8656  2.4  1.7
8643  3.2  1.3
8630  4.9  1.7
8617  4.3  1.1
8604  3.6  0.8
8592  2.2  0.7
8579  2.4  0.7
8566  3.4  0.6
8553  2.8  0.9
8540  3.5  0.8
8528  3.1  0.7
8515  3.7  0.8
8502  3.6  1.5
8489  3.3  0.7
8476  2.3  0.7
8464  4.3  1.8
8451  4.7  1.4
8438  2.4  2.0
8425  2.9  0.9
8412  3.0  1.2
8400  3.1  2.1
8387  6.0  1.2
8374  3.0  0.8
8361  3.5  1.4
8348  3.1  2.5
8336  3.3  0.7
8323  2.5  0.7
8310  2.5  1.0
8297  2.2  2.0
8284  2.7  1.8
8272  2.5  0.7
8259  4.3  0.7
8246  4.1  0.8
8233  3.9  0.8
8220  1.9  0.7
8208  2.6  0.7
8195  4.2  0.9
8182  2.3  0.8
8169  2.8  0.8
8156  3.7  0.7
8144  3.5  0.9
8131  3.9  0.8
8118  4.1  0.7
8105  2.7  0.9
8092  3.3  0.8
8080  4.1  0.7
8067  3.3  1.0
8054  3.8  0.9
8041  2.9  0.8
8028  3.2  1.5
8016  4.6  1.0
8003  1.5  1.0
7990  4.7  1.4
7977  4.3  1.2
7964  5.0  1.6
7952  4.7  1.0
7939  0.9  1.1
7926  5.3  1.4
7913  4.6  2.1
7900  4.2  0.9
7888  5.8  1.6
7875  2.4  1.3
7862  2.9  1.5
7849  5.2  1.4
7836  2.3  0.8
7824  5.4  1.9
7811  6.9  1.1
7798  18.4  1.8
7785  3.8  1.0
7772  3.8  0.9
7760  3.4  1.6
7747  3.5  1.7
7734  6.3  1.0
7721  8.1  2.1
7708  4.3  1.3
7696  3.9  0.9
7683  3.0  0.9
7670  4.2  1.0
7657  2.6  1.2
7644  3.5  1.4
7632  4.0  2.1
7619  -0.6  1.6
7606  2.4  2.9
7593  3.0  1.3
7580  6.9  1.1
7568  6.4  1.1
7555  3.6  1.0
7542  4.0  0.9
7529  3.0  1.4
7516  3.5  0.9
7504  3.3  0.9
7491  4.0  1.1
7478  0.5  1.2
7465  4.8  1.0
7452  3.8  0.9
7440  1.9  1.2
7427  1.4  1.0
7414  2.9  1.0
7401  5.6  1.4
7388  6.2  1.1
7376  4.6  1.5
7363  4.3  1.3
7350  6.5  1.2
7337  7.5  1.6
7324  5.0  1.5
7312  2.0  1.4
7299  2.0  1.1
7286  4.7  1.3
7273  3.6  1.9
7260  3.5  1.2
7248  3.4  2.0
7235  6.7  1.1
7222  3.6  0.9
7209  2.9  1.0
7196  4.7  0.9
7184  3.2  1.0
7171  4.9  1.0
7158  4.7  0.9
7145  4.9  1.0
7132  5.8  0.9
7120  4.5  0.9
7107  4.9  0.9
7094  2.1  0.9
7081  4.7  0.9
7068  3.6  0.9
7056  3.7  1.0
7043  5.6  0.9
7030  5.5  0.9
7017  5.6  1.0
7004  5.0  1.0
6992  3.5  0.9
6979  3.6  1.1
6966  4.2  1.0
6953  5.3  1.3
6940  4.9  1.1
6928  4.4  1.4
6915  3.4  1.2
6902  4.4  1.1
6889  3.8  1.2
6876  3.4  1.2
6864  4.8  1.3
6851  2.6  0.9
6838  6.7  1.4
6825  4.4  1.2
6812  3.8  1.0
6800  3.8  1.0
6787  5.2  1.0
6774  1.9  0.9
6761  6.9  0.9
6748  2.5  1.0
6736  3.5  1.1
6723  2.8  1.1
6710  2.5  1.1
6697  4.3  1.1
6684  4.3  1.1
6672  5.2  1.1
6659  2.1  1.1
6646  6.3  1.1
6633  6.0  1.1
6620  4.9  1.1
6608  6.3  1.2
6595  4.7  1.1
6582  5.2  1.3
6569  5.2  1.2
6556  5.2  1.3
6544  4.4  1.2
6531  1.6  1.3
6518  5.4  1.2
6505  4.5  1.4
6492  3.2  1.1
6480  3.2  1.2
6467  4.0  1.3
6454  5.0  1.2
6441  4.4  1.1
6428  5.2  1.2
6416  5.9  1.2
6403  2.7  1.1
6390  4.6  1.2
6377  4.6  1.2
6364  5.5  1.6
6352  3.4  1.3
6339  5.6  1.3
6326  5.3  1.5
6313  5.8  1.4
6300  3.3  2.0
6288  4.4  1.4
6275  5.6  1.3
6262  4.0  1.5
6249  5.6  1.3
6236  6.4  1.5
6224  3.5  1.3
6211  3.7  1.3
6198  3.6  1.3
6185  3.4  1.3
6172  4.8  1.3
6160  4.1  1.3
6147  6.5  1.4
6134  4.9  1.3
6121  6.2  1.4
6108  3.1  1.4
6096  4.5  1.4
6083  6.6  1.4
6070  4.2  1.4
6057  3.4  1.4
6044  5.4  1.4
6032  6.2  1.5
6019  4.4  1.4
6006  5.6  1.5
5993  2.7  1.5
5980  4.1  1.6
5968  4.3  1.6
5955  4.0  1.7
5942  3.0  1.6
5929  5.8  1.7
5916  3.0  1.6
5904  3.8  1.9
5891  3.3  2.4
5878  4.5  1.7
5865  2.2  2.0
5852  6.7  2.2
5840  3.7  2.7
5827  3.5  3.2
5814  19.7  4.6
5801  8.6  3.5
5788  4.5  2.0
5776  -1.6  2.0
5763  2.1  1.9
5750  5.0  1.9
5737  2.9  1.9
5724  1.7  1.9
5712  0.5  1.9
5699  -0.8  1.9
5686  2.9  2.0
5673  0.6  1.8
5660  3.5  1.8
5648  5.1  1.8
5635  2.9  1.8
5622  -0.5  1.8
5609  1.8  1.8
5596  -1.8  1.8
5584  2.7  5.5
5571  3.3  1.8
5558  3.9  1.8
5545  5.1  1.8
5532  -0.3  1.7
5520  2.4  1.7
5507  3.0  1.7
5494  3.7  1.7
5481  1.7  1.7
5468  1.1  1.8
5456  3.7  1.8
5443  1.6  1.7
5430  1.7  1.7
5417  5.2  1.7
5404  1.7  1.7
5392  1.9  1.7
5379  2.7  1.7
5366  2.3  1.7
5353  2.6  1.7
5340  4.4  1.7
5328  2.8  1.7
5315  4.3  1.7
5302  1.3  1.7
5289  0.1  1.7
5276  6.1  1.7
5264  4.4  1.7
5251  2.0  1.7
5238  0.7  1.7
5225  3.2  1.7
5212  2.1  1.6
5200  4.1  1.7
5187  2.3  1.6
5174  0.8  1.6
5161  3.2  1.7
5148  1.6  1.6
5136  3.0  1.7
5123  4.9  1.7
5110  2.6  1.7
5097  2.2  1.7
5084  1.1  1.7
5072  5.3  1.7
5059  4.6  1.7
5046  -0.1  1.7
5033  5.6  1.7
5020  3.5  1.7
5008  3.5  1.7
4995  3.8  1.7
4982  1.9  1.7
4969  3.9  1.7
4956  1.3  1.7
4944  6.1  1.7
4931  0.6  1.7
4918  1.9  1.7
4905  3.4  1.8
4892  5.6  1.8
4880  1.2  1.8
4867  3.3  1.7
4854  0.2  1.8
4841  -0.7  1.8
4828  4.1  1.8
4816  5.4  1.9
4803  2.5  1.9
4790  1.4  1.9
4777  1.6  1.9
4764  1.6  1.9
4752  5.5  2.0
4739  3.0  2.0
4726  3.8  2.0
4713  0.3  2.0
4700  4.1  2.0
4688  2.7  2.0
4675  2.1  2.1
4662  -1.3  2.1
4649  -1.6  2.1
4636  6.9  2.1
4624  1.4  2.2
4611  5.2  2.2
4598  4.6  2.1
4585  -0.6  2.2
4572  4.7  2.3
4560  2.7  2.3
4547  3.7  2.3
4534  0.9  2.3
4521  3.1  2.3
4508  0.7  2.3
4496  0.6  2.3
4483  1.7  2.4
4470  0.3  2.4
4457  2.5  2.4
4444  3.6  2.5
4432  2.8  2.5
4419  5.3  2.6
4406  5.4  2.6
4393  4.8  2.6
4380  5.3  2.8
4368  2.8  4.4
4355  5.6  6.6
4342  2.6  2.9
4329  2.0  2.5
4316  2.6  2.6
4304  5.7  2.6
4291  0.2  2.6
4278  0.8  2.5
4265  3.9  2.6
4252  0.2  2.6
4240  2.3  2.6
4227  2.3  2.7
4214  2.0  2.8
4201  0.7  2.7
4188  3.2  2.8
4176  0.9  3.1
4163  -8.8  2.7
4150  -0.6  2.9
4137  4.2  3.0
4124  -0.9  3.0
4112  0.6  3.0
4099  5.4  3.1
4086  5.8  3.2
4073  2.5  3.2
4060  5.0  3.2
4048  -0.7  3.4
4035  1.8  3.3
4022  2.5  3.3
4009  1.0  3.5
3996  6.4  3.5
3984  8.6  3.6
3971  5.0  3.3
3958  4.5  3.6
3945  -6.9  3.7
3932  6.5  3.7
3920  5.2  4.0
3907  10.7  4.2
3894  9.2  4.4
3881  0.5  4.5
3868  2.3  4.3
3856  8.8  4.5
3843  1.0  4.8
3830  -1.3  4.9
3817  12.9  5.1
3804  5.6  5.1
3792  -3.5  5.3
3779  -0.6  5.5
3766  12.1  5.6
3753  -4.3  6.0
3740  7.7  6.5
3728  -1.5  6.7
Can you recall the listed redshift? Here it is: 0.56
